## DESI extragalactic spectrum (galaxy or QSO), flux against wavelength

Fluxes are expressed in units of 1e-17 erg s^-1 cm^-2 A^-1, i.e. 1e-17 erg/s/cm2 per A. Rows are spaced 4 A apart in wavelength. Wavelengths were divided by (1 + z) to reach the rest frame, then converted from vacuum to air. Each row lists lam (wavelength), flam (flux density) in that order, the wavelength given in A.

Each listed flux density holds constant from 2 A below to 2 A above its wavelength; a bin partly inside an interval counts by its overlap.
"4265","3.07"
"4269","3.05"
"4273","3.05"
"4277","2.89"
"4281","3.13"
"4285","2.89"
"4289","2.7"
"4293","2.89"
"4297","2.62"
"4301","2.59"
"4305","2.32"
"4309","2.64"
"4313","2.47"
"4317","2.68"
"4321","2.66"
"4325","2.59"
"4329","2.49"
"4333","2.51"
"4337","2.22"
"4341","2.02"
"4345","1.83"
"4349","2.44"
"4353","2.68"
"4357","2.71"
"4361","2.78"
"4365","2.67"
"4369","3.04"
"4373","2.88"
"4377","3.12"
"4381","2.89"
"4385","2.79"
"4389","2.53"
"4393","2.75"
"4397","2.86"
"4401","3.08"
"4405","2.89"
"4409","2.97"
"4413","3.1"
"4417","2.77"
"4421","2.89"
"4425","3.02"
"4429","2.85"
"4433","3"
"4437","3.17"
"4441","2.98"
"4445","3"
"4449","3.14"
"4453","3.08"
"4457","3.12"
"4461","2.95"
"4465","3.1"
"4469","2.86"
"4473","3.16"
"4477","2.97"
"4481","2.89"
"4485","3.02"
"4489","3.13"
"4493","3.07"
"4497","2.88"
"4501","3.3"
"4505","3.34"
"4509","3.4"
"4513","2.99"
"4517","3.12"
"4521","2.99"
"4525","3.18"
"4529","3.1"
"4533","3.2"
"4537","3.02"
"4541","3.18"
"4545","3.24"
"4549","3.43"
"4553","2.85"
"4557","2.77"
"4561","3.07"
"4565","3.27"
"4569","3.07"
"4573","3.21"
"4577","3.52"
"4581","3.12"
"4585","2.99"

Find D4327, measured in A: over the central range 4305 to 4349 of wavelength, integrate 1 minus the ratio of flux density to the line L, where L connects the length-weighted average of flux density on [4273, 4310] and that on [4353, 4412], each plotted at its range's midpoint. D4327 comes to 6.10 A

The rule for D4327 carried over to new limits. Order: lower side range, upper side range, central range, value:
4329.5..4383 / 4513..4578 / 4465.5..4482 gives -0.3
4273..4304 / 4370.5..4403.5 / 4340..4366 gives 3.6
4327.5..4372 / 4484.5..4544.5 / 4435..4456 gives -1.5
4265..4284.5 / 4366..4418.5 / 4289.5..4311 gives 2.7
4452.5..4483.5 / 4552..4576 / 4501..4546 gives -1.8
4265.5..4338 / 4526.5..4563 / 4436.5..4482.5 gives -1.2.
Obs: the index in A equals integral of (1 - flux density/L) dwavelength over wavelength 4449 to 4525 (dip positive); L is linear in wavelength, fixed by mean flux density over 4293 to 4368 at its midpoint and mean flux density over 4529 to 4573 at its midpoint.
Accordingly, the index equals -3.7 A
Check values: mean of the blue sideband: 2.51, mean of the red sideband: 3.11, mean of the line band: 3.08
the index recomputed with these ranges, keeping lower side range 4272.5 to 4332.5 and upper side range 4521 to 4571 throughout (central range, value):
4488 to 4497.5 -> -0.06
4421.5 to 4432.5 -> -0.12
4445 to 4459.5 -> -0.70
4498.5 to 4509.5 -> -1.01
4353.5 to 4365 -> 0.28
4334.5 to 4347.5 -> 3.30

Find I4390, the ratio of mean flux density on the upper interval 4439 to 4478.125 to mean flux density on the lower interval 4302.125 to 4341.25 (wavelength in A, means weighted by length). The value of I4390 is 1.22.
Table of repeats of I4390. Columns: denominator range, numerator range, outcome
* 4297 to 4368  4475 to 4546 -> 1.24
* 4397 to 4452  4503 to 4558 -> 1.05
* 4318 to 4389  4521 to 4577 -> 1.20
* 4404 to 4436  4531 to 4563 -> 1.05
